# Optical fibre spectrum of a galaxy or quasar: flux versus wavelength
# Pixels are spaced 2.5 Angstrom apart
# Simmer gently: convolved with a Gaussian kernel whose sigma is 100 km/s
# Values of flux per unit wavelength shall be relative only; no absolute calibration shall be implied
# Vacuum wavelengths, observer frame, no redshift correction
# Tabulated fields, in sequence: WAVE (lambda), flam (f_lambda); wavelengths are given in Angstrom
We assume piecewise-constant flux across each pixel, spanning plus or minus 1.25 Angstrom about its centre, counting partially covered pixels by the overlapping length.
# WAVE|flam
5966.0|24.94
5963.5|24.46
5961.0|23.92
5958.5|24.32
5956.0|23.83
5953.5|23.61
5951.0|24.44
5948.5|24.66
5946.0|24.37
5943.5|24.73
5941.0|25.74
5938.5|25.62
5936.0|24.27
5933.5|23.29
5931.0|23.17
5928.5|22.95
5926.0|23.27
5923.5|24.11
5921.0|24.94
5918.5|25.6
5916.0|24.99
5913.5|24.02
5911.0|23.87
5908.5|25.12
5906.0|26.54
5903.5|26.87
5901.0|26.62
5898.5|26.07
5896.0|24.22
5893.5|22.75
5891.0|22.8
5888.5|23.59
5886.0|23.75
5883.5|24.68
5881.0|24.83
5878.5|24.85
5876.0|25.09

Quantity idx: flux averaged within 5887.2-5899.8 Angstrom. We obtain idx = 23.9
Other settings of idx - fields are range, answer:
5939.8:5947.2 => 24.9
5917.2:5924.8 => 24.9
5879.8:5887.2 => 24.4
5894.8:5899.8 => 25.2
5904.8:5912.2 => 25.2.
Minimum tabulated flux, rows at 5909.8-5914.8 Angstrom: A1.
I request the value 23.87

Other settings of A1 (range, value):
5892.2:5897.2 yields 22.75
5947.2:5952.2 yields 24.44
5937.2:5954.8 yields 23.61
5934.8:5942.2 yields 24.27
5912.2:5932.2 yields 22.95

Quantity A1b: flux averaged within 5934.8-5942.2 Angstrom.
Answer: 25.2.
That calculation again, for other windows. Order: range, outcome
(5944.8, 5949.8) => 24.5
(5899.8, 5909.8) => 26.3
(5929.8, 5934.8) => 23.2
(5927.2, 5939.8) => 23.9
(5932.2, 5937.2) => 23.8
